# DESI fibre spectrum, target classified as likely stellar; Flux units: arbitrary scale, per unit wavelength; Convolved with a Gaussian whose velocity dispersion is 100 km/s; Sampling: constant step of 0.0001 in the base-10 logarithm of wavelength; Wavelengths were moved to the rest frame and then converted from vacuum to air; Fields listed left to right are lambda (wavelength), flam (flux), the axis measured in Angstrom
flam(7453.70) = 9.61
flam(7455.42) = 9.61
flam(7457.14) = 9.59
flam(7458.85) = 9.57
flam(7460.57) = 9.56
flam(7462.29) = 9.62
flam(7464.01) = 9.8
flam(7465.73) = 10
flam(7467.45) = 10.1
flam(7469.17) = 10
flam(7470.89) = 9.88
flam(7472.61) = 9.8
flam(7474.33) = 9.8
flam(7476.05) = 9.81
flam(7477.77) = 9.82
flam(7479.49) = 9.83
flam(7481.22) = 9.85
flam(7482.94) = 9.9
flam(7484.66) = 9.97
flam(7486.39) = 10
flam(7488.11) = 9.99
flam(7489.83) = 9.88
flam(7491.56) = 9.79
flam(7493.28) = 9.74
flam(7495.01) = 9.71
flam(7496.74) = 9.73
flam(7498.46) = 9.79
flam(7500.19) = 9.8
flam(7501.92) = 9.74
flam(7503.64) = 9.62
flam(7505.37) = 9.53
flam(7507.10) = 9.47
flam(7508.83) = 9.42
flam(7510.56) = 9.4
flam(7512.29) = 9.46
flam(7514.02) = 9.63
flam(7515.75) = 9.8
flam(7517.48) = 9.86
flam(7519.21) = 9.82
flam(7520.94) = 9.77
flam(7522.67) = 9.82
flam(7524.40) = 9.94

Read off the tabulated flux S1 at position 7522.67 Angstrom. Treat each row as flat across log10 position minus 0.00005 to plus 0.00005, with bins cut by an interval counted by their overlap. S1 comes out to 9.82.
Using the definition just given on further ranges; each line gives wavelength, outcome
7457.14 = 9.59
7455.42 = 9.61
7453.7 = 9.61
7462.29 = 9.62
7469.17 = 10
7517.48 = 9.86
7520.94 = 9.77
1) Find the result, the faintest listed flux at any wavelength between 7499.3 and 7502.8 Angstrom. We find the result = 9.74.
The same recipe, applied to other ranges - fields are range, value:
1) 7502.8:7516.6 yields 9.4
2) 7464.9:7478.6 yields 9.8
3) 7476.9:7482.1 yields 9.82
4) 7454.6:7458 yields 9.59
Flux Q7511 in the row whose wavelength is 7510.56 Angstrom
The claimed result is 9.4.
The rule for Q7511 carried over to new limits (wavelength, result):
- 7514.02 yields 9.63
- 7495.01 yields 9.71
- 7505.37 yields 9.53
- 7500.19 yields 9.8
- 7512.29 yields 9.46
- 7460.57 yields 9.56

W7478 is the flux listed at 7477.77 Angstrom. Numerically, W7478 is 9.82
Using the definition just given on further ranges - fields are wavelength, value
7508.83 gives 9.42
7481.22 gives 9.85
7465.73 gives 10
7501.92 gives 9.74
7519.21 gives 9.82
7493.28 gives 9.74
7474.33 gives 9.8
